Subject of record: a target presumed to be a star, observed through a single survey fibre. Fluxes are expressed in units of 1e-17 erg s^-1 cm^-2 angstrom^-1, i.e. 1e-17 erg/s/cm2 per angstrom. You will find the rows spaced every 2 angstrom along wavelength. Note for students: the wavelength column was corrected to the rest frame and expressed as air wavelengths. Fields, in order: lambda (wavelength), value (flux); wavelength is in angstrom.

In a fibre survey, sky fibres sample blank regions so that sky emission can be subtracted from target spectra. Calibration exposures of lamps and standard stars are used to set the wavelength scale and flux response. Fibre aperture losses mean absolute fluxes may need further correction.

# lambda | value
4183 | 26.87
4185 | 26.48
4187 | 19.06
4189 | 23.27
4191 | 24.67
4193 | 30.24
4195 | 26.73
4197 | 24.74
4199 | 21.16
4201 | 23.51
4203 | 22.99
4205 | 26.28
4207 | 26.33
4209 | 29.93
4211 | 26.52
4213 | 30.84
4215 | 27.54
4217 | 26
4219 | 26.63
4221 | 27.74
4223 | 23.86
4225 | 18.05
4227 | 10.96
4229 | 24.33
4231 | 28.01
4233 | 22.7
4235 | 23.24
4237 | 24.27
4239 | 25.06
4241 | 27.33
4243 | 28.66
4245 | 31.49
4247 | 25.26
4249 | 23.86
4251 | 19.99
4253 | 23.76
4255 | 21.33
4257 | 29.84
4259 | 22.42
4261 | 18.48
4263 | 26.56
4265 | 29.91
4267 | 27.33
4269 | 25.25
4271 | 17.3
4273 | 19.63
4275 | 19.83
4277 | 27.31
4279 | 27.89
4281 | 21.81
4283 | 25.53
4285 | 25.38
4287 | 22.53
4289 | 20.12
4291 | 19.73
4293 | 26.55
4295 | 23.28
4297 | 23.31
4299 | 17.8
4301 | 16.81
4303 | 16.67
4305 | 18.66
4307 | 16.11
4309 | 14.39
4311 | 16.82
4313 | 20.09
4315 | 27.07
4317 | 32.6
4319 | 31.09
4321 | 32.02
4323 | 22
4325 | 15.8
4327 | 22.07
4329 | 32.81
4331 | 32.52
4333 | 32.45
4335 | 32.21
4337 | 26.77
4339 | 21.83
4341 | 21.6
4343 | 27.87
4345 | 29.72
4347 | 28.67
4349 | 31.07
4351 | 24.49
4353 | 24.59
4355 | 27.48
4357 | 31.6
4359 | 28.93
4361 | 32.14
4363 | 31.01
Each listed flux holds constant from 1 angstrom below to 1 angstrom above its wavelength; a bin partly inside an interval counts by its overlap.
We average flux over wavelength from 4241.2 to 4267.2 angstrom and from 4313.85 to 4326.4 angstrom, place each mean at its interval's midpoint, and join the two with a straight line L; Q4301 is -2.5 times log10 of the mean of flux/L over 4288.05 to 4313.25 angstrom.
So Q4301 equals 0.33 mag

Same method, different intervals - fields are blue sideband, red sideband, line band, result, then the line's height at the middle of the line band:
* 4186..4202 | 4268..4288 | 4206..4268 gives -0.06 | 23.7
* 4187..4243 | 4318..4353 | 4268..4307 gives 0.21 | 26.3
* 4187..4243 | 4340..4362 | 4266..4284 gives 0.12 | 26.3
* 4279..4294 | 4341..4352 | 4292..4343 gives 0.08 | 25.7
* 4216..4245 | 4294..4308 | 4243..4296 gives -0.13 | 21.3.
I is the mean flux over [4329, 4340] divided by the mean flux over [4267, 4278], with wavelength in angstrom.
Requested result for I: 1.3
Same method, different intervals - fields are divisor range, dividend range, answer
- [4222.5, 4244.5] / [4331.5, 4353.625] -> 1.17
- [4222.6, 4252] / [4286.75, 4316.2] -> 0.84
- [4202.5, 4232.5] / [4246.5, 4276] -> 0.93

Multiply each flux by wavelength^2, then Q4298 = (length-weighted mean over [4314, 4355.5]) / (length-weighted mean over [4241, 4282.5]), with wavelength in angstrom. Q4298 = 1.2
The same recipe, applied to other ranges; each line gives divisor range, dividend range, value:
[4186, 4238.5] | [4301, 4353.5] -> 1.07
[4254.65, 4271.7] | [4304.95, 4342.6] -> 1.05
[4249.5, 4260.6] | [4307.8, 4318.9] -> 1.01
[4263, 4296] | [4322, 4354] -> 1.15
